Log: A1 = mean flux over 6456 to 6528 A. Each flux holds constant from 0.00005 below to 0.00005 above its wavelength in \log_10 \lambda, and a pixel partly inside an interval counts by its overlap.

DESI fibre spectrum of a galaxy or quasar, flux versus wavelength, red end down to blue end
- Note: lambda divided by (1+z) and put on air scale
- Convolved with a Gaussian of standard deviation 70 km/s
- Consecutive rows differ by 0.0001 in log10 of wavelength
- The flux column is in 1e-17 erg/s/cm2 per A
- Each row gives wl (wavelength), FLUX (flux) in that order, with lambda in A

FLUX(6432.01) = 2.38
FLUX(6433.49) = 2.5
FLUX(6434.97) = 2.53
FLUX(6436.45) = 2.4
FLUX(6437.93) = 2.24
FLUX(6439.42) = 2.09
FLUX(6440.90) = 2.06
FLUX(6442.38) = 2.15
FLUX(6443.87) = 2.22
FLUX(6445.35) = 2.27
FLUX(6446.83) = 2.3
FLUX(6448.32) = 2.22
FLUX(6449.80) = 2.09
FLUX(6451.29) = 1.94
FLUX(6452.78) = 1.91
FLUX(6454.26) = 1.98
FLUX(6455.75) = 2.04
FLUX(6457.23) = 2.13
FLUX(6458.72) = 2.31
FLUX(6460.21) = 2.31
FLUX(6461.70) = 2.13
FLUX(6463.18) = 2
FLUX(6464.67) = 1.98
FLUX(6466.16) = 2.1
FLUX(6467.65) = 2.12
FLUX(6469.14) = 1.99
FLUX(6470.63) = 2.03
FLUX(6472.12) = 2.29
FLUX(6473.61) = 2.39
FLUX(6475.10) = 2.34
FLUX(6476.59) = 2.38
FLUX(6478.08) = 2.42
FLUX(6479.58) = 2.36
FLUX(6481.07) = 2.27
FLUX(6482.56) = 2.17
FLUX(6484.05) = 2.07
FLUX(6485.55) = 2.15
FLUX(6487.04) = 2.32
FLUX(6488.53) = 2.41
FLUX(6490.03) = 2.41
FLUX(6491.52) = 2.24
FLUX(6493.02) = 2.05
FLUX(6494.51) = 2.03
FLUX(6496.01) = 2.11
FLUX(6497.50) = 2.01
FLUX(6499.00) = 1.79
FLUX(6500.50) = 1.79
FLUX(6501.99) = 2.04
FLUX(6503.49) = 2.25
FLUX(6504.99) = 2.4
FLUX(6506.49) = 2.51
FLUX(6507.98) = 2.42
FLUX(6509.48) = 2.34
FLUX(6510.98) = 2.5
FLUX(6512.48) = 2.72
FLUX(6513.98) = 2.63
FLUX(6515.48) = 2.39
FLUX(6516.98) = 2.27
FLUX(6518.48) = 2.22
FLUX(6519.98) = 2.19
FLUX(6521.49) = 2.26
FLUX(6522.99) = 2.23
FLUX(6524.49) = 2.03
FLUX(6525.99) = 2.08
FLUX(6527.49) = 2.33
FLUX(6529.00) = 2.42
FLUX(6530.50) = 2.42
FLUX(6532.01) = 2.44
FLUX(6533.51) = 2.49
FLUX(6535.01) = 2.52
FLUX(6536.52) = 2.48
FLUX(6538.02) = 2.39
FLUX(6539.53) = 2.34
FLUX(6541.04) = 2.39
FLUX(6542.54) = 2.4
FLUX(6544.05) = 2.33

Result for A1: 2.23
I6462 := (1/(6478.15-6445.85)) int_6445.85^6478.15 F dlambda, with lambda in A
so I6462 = 2.15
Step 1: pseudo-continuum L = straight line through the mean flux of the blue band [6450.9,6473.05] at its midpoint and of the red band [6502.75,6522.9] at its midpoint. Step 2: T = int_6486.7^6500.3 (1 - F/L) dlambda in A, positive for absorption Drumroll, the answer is 0.8 A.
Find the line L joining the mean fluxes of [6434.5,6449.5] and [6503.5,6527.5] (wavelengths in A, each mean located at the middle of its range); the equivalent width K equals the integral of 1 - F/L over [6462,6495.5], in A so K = 1.3 A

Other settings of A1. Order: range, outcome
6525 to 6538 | 2.39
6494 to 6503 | 1.97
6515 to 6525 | 2.23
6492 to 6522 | 2.25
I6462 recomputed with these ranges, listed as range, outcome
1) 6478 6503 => 2.15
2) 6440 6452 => 2.16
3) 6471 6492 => 2.3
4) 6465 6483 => 2.23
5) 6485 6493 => 2.29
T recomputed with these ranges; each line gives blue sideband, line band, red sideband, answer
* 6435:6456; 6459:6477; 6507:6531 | 0.3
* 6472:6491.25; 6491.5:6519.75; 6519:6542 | 0.9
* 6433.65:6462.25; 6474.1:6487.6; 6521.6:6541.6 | -0.2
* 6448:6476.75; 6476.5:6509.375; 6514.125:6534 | 0.0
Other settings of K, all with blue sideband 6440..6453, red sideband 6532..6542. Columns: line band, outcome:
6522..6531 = 0.6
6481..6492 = 0.1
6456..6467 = 0.3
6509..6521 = -0.2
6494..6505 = 1.3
